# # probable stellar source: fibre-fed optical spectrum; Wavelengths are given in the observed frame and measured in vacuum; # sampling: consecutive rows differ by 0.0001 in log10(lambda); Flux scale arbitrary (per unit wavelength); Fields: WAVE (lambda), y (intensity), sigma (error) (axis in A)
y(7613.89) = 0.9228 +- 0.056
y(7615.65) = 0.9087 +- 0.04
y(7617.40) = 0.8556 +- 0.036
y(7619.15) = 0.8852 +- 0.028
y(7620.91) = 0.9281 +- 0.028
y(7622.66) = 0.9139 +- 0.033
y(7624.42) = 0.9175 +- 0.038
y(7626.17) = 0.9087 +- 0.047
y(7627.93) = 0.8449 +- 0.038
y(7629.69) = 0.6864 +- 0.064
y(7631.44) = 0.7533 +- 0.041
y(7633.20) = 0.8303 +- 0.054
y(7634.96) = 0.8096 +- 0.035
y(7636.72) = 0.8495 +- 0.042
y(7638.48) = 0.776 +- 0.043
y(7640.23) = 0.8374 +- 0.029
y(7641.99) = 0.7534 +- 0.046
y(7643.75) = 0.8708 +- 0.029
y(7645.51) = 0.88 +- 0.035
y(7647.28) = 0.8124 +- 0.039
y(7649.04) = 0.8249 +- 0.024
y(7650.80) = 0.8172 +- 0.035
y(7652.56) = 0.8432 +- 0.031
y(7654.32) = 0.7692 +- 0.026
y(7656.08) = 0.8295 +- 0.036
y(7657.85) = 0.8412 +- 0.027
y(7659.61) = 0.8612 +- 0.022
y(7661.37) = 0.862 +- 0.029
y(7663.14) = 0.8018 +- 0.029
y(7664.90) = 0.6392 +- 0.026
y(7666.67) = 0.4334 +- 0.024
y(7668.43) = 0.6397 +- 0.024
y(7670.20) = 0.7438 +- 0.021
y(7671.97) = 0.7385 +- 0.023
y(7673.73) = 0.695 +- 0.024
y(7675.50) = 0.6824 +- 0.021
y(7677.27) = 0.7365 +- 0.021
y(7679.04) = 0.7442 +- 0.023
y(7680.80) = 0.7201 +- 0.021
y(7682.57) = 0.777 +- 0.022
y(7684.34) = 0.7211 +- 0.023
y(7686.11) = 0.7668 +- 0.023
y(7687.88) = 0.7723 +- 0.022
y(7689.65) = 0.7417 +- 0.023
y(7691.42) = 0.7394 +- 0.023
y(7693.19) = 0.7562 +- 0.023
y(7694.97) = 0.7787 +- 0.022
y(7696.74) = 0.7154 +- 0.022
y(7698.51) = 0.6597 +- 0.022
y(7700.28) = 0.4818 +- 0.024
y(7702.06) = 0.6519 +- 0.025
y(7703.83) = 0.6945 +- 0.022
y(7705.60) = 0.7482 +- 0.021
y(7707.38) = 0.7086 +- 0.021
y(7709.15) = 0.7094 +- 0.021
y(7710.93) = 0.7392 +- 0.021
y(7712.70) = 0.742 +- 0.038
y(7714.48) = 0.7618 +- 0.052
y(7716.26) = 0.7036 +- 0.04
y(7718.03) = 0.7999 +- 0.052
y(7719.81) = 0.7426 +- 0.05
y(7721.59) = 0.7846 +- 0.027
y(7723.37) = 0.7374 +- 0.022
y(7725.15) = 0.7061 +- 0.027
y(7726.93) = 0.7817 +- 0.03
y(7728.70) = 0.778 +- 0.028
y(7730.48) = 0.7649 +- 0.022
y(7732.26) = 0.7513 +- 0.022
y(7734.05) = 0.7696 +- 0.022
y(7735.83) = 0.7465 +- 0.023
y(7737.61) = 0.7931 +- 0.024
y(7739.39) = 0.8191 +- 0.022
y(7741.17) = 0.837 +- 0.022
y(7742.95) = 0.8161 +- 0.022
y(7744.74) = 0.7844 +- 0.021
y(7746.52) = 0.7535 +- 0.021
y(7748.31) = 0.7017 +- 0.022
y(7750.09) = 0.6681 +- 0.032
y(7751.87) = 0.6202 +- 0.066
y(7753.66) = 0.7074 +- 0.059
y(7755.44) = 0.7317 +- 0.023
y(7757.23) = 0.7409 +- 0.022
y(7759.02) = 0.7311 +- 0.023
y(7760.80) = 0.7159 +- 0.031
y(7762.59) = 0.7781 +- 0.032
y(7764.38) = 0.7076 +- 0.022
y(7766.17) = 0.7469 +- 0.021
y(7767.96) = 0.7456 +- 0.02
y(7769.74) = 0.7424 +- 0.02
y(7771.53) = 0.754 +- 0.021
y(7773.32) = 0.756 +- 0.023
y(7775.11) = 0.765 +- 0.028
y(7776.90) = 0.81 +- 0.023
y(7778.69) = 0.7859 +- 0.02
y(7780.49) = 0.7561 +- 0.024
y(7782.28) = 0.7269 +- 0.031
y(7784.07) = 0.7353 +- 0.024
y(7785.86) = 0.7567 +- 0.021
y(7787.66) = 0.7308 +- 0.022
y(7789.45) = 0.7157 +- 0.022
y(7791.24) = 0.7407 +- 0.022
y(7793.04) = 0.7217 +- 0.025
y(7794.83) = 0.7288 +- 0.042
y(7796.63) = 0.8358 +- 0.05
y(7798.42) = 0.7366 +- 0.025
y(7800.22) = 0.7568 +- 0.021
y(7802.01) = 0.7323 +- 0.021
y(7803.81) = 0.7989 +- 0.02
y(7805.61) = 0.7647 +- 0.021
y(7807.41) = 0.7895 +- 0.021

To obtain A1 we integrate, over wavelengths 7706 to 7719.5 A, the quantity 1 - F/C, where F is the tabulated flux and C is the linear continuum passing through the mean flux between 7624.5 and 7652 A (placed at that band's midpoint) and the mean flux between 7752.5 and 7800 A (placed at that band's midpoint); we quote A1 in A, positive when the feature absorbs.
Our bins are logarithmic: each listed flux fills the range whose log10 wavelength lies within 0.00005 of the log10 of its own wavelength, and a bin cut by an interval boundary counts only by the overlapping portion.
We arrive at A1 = 0.7 A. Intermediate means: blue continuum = 0.82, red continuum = 0.746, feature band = 0.738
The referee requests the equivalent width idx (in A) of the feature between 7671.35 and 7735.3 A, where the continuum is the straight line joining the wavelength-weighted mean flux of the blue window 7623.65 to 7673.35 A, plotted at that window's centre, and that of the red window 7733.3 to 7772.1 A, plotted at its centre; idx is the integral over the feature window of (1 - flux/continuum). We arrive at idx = 3.02 A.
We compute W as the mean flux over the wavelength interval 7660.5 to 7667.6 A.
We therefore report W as 0.683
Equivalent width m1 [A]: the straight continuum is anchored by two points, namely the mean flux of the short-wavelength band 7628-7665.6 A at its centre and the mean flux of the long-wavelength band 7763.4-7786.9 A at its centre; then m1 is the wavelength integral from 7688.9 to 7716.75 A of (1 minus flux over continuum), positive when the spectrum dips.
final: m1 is 2.7 A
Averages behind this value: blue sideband 0.809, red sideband 0.753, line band 0.708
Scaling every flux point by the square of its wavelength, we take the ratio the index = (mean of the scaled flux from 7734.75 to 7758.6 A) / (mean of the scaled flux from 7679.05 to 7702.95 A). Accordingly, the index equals 1.06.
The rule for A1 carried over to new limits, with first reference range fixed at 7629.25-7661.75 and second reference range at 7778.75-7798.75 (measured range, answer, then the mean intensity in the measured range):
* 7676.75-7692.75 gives 1.0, 0.747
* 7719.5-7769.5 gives 1.3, 0.749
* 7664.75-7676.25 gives 2.2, 0.654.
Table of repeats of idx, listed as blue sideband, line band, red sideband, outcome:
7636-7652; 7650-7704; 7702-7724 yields 3.6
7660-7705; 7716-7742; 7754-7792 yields -1.5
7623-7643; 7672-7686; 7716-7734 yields 1.1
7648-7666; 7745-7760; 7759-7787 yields 1.0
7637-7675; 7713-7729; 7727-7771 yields 0.1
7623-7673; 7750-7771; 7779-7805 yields 1.0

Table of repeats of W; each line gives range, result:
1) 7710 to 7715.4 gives 0.746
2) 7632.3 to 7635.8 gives 0.819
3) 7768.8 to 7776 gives 0.755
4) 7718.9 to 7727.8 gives 0.75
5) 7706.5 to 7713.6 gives 0.725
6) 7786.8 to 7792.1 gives 0.73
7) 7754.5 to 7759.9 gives 0.734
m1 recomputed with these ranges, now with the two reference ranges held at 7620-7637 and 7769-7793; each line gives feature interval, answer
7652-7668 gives 1.3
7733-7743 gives -0.2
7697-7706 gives 1.7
